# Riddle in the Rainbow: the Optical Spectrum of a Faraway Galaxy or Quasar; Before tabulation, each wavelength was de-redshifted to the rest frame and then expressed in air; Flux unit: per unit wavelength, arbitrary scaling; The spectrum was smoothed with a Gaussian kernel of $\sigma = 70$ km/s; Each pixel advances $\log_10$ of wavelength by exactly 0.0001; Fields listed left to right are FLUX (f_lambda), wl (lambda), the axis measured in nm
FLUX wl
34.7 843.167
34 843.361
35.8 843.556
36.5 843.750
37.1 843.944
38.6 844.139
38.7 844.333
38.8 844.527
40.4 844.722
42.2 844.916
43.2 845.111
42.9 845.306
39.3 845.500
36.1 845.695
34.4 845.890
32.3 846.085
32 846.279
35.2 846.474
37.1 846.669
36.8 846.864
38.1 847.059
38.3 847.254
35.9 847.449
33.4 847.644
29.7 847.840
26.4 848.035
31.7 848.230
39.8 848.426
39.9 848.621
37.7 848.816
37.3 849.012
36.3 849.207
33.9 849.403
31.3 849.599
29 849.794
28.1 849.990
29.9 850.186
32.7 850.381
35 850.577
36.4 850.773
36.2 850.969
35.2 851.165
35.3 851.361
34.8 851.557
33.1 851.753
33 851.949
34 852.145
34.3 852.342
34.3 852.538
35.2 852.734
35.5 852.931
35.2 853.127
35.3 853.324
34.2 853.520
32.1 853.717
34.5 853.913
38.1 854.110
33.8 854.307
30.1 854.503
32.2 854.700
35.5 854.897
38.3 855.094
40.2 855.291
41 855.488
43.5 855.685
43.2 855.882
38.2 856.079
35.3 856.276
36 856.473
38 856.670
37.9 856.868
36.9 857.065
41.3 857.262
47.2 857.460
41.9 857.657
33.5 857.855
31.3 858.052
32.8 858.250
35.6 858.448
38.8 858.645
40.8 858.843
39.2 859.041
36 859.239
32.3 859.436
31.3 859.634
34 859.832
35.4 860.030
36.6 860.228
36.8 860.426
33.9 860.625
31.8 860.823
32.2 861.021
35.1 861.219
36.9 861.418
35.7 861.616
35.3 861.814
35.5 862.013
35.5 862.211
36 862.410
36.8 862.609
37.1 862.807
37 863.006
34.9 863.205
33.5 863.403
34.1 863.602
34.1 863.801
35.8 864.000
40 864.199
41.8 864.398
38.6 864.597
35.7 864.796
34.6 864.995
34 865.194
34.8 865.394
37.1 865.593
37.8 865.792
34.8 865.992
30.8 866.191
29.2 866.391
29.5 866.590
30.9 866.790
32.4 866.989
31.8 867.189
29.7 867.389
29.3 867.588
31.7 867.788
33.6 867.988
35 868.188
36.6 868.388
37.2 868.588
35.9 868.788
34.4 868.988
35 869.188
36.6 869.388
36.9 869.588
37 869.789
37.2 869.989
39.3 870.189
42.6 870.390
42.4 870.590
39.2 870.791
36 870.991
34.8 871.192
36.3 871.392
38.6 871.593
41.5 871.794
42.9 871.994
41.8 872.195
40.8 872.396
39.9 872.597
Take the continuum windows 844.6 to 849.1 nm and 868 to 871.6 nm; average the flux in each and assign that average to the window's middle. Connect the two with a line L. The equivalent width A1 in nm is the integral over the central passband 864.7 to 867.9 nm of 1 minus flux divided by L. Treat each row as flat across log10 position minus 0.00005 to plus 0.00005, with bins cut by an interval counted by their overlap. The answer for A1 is 0.372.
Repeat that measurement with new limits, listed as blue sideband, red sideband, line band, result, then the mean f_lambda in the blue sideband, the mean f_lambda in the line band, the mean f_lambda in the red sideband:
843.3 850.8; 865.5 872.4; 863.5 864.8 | -0.05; 35.7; 37.3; 35.8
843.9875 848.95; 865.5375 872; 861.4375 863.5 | 0.00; 36.8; 35.8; 35.5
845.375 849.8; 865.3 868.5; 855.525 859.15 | -0.48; 35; 38.4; 32.8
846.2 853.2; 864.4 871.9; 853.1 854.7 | 0.03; 34.4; 34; 35.5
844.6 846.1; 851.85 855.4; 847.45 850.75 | 0.34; 39.2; 33.4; 34.8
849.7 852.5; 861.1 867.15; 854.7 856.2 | -0.24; 33.4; 39.4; 35.1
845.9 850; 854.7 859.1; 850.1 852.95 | 0.13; 34.4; 34.3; 38.3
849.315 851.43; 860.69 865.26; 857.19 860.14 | -0.16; 33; 36.7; 35.7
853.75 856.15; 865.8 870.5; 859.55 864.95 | 0.00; 37.2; 35.6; 34.3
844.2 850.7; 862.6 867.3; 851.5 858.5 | -0.21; 35.6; 36.3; 34.8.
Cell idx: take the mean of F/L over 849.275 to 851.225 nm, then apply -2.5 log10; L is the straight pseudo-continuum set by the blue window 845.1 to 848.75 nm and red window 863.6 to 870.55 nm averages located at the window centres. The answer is 0.092 mag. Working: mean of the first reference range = 35.8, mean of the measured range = 32.8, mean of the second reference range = 35.1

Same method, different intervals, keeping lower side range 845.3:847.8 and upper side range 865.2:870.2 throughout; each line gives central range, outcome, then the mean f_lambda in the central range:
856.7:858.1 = -0.113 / 38.8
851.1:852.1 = 0.038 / 34.3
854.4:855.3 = 0.013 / 34.8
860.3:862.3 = -0.008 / 34.9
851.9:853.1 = 0.028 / 34.5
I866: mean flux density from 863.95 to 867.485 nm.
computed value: 34.4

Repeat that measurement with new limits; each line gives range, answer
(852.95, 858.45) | 36.9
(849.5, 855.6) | 34.3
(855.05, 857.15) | 39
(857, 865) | 36.2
